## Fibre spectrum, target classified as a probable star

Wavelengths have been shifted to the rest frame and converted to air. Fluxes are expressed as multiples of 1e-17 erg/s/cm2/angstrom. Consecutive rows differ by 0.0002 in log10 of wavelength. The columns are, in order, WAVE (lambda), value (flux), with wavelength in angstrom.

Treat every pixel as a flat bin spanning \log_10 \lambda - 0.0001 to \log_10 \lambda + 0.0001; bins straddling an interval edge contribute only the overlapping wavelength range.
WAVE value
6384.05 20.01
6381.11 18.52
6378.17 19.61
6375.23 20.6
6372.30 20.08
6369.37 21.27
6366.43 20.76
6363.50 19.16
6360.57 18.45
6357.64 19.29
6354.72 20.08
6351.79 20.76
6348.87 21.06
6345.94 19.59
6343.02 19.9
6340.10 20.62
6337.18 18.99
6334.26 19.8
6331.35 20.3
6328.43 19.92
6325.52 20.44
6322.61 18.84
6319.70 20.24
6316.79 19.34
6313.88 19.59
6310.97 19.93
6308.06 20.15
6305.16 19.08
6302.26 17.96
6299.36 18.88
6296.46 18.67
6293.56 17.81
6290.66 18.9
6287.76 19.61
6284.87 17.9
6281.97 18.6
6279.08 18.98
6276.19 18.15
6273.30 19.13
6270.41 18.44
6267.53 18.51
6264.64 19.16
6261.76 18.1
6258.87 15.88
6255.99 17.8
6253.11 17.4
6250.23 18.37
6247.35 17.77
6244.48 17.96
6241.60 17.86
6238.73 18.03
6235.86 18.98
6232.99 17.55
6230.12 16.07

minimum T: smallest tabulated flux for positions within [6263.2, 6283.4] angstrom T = 18.15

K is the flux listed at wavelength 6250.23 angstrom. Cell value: 18.37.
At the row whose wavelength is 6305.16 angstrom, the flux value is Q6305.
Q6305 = 19.08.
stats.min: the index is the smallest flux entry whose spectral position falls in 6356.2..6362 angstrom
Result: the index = 18.45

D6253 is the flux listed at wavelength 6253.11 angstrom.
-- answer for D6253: 17.4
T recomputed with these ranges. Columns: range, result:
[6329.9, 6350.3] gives 18.99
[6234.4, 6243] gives 17.86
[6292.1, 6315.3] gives 17.81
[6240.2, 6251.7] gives 17.77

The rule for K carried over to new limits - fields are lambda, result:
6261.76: 18.1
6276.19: 18.15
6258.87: 15.88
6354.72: 20.08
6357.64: 19.29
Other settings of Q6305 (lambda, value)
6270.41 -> 18.44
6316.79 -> 19.34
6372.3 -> 20.08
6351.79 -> 20.76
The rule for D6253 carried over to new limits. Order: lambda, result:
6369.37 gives 21.27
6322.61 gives 18.84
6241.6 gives 17.86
